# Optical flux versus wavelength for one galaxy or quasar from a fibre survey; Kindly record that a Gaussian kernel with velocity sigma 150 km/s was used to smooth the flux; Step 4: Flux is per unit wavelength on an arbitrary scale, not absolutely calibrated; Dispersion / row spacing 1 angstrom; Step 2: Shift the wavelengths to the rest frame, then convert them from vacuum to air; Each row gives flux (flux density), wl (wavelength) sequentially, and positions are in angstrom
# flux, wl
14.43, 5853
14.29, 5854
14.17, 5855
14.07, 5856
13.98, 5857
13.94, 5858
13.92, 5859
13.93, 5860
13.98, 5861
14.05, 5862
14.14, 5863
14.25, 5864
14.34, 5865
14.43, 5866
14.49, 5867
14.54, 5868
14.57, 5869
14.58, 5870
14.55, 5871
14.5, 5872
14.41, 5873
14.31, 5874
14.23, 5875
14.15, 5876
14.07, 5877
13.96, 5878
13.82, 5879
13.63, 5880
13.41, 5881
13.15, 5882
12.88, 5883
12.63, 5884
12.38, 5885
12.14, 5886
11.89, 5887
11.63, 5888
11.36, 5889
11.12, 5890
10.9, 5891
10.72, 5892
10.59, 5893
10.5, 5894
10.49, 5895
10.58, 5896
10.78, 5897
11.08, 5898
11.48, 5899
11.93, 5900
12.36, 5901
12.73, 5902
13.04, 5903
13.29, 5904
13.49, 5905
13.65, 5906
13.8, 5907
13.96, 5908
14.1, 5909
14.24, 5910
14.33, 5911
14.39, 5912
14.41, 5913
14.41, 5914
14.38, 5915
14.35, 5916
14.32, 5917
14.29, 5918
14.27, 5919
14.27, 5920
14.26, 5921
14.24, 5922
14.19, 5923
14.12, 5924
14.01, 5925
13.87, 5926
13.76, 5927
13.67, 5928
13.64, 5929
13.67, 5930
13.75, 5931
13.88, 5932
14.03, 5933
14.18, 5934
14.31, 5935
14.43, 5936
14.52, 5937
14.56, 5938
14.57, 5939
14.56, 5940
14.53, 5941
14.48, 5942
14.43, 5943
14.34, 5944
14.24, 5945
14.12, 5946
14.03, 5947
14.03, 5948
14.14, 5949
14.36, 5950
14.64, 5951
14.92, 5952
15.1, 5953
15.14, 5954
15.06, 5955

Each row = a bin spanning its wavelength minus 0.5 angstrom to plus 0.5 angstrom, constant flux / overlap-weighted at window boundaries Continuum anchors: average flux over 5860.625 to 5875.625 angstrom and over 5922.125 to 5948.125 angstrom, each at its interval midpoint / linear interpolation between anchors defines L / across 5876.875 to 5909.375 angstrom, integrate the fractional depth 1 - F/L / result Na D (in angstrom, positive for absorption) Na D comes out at 4.5 angstrom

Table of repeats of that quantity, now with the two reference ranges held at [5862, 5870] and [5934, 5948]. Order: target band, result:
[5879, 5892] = 1.9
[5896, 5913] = 1.6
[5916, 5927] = 0.2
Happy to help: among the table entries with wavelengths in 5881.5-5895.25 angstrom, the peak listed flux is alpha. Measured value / 13.15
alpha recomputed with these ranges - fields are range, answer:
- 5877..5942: 14.57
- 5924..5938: 14.56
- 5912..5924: 14.41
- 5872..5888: 14.5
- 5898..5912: 14.39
